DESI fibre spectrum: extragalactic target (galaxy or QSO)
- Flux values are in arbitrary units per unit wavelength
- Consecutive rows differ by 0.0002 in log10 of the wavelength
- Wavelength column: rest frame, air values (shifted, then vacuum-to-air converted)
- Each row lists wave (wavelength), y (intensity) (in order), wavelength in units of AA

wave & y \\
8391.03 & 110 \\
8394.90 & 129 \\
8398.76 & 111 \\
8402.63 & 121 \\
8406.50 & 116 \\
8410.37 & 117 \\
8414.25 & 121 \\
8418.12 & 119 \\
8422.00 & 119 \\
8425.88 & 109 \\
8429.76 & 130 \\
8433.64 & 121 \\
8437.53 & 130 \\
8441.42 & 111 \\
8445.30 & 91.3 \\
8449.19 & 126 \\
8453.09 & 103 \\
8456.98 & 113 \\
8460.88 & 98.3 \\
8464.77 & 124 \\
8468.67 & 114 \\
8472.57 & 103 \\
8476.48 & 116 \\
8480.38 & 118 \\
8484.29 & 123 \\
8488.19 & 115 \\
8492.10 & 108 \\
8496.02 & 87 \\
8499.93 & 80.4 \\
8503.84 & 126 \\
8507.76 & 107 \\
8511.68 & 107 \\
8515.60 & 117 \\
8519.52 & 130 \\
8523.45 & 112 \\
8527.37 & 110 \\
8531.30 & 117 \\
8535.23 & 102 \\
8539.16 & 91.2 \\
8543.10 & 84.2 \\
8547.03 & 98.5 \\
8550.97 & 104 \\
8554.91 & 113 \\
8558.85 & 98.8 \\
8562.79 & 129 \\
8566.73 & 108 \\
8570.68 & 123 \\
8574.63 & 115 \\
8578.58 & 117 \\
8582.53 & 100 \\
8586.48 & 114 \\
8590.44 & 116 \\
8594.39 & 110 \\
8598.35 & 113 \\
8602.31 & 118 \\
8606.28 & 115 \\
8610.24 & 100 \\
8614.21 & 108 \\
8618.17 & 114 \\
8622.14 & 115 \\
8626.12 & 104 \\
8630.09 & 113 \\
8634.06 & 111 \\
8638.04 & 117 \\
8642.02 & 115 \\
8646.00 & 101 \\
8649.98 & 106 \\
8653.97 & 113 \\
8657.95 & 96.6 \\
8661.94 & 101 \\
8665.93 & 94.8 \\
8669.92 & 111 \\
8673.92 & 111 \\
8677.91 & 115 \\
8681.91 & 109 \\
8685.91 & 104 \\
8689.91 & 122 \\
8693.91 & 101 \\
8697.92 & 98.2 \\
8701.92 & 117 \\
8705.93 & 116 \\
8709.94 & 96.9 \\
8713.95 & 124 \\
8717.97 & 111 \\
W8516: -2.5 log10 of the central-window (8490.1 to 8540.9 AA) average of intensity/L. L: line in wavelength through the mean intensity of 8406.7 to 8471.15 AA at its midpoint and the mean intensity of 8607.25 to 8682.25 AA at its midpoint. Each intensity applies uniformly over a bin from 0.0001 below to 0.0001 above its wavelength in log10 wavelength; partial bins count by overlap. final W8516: 0.05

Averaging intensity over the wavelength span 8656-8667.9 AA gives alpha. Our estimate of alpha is 97.5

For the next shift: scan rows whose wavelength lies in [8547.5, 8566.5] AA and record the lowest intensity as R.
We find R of 98.8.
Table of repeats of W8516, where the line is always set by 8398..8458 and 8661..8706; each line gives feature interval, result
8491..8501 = 0.241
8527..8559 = 0.109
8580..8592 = 0.011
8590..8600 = -0.016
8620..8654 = -0.007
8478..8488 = -0.046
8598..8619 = -0.005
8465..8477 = 0.026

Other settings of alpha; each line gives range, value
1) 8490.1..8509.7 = 102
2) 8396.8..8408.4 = 116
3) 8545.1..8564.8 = 109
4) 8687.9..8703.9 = 110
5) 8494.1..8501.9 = 83.9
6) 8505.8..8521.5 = 115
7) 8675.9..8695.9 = 110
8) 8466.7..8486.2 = 115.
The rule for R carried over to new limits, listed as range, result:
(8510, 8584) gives 84.2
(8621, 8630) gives 104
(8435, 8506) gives 80.4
